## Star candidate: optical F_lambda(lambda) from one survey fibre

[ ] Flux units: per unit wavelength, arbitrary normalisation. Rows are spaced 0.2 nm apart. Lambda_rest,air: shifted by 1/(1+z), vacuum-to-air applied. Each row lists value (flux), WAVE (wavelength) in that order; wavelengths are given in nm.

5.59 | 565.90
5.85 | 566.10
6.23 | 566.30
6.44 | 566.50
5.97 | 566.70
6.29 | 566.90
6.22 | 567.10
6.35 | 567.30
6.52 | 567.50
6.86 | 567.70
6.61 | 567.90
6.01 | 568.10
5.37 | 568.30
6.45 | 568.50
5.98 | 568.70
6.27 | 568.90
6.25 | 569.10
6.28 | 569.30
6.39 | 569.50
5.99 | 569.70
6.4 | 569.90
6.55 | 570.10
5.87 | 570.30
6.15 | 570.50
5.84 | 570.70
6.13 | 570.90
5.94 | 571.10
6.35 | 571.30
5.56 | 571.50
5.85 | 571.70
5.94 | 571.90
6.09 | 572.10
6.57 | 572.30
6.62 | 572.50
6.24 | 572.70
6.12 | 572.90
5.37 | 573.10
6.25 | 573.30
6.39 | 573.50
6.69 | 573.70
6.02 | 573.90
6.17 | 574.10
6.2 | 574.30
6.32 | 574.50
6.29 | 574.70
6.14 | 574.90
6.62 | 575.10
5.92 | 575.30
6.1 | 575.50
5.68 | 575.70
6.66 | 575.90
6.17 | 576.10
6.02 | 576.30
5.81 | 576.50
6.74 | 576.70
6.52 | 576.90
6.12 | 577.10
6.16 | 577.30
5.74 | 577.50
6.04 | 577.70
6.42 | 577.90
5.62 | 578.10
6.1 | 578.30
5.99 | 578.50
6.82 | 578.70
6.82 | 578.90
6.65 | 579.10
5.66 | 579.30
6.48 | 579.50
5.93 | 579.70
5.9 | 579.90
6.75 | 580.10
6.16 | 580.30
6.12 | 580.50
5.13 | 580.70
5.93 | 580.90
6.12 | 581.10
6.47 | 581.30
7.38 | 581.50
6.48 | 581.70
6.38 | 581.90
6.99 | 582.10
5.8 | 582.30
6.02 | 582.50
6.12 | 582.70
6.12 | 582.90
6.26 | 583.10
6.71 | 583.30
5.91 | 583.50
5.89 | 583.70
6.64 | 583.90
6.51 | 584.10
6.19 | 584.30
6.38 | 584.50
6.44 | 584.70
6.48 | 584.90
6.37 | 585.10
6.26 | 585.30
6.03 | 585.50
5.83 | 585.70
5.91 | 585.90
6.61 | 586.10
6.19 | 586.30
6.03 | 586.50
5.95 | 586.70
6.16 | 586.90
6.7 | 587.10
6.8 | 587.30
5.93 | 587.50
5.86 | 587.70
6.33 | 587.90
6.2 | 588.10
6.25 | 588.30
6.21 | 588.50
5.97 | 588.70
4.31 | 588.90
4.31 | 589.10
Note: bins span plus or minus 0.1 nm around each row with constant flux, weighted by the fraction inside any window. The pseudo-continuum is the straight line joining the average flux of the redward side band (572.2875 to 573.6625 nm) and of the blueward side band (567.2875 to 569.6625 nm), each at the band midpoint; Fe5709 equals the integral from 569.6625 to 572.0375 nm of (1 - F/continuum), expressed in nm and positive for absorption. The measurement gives 0.07 nm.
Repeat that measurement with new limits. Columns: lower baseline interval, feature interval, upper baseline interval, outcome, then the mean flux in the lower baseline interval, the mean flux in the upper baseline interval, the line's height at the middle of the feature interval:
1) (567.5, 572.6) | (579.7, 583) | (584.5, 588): -0.01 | 6.18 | 6.23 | 6.22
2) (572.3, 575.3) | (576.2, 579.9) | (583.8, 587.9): 0.03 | 6.25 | 6.27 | 6.25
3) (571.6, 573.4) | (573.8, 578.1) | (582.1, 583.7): -0.02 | 6.12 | 6.17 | 6.14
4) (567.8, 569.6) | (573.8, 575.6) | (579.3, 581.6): 0.00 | 6.18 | 6.19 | 6.19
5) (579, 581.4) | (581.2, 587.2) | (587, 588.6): -0.10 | 6.11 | 6.29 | 6.2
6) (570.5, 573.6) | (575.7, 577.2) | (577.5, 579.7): -0.02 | 6.09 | 6.22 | 6.18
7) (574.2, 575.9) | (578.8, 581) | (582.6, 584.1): 0.03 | 6.19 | 6.25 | 6.23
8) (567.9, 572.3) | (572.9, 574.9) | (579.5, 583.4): -0.01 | 6.1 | 6.26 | 6.15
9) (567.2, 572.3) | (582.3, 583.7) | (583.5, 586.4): 0.02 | 6.17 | 6.25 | 6.24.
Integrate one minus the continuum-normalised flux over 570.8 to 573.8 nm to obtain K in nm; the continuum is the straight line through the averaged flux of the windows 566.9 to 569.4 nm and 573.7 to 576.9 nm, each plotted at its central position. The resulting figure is 0.05 nm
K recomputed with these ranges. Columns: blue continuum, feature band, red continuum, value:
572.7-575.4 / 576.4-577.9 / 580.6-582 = 0.01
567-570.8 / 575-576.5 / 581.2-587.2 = 0.03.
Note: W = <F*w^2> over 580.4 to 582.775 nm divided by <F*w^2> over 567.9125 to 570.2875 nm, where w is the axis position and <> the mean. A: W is 1.1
